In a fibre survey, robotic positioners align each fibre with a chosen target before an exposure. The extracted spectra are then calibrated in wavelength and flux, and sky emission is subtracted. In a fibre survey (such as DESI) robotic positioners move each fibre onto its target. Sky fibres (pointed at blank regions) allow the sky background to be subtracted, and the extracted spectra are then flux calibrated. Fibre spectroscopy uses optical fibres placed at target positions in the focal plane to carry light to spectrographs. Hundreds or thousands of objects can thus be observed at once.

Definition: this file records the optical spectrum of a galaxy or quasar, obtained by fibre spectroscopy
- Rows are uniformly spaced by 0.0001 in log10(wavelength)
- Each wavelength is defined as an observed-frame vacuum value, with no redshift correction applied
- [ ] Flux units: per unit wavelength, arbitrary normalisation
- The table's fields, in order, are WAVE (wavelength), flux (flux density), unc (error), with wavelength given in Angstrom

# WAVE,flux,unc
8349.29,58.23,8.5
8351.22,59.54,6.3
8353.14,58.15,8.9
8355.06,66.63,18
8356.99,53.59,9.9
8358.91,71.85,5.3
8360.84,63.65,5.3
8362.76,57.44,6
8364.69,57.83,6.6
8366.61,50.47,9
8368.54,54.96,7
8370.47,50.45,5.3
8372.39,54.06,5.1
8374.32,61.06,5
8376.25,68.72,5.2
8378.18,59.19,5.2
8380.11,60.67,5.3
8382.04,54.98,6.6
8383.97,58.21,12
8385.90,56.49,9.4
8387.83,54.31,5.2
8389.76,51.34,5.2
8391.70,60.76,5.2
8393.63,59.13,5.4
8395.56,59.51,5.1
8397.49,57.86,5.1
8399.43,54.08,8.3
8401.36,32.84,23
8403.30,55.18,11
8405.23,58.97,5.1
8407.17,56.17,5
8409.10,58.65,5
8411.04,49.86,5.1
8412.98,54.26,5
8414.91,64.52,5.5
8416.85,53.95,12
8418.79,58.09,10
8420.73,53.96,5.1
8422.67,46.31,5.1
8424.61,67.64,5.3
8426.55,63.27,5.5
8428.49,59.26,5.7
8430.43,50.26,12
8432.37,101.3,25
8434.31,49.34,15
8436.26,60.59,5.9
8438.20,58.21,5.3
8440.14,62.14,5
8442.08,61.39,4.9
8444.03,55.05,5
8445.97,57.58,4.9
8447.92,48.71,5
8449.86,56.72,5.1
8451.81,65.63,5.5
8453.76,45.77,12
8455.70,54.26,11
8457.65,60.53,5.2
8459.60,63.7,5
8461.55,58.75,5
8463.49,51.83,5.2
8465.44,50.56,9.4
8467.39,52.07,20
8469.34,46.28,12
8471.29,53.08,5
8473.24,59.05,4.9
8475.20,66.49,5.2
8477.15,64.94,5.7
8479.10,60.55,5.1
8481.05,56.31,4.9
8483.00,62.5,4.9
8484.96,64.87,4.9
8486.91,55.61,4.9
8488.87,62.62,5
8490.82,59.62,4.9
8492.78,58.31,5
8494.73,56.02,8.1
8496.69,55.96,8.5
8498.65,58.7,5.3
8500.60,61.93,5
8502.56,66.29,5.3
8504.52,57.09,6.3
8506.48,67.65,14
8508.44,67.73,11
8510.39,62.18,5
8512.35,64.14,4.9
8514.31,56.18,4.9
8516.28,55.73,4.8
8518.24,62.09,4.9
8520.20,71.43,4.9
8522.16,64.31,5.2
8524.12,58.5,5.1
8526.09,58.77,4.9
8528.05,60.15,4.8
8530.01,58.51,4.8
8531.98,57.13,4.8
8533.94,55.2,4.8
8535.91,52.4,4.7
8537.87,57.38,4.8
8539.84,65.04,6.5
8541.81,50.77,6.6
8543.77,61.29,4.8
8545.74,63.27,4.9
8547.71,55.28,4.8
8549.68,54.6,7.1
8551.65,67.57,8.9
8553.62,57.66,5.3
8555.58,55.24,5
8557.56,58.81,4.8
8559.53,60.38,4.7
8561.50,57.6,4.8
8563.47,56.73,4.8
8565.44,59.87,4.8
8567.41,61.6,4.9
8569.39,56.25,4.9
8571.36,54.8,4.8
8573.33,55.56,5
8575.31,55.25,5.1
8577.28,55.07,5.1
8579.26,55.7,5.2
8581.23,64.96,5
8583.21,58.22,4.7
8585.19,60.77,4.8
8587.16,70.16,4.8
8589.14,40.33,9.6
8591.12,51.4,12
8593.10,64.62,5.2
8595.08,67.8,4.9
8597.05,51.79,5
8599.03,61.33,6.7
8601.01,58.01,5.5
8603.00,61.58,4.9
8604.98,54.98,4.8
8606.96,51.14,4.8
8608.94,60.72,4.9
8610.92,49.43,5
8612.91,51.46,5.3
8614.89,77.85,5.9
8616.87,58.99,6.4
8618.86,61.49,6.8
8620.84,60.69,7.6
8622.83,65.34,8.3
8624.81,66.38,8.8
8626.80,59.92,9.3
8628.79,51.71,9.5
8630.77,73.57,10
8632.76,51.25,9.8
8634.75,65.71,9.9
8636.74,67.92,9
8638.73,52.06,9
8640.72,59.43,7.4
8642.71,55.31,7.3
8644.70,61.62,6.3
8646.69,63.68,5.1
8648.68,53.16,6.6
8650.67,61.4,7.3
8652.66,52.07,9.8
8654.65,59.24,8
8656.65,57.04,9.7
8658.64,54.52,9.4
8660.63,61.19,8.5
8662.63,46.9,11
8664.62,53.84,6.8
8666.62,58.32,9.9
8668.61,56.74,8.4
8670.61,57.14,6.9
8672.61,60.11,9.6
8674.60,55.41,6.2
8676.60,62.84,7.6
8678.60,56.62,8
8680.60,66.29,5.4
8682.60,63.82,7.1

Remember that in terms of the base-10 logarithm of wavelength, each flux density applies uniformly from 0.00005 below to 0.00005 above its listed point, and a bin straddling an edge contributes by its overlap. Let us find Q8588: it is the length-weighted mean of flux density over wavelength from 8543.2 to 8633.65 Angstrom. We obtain 58.9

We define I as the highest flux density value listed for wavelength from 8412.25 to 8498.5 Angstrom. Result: 101.3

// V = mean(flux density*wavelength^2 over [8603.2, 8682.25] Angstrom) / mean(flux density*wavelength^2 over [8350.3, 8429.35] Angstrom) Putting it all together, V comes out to 1.09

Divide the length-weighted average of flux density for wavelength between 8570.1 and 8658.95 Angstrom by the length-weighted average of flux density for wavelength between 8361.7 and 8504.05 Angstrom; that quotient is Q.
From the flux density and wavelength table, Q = 1.0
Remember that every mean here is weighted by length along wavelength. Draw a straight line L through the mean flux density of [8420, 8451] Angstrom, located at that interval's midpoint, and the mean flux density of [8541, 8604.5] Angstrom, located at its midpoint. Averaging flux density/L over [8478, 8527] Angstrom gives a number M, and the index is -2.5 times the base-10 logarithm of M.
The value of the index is -0.04 mag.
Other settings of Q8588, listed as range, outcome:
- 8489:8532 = 61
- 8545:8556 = 59.1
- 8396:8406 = 52.1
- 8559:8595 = 58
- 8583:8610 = 58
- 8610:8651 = 60.4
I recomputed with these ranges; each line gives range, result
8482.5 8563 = 71.43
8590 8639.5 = 77.85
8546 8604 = 70.16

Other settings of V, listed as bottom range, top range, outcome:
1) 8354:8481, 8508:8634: 1.06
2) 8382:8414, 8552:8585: 1.10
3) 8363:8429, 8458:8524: 1.09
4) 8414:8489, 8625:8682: 1.05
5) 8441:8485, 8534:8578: 1.03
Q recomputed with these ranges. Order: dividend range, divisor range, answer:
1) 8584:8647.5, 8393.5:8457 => 1.04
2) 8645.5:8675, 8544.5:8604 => 0.97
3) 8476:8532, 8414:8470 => 1.05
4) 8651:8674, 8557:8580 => 0.98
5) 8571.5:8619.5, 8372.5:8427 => 1.03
